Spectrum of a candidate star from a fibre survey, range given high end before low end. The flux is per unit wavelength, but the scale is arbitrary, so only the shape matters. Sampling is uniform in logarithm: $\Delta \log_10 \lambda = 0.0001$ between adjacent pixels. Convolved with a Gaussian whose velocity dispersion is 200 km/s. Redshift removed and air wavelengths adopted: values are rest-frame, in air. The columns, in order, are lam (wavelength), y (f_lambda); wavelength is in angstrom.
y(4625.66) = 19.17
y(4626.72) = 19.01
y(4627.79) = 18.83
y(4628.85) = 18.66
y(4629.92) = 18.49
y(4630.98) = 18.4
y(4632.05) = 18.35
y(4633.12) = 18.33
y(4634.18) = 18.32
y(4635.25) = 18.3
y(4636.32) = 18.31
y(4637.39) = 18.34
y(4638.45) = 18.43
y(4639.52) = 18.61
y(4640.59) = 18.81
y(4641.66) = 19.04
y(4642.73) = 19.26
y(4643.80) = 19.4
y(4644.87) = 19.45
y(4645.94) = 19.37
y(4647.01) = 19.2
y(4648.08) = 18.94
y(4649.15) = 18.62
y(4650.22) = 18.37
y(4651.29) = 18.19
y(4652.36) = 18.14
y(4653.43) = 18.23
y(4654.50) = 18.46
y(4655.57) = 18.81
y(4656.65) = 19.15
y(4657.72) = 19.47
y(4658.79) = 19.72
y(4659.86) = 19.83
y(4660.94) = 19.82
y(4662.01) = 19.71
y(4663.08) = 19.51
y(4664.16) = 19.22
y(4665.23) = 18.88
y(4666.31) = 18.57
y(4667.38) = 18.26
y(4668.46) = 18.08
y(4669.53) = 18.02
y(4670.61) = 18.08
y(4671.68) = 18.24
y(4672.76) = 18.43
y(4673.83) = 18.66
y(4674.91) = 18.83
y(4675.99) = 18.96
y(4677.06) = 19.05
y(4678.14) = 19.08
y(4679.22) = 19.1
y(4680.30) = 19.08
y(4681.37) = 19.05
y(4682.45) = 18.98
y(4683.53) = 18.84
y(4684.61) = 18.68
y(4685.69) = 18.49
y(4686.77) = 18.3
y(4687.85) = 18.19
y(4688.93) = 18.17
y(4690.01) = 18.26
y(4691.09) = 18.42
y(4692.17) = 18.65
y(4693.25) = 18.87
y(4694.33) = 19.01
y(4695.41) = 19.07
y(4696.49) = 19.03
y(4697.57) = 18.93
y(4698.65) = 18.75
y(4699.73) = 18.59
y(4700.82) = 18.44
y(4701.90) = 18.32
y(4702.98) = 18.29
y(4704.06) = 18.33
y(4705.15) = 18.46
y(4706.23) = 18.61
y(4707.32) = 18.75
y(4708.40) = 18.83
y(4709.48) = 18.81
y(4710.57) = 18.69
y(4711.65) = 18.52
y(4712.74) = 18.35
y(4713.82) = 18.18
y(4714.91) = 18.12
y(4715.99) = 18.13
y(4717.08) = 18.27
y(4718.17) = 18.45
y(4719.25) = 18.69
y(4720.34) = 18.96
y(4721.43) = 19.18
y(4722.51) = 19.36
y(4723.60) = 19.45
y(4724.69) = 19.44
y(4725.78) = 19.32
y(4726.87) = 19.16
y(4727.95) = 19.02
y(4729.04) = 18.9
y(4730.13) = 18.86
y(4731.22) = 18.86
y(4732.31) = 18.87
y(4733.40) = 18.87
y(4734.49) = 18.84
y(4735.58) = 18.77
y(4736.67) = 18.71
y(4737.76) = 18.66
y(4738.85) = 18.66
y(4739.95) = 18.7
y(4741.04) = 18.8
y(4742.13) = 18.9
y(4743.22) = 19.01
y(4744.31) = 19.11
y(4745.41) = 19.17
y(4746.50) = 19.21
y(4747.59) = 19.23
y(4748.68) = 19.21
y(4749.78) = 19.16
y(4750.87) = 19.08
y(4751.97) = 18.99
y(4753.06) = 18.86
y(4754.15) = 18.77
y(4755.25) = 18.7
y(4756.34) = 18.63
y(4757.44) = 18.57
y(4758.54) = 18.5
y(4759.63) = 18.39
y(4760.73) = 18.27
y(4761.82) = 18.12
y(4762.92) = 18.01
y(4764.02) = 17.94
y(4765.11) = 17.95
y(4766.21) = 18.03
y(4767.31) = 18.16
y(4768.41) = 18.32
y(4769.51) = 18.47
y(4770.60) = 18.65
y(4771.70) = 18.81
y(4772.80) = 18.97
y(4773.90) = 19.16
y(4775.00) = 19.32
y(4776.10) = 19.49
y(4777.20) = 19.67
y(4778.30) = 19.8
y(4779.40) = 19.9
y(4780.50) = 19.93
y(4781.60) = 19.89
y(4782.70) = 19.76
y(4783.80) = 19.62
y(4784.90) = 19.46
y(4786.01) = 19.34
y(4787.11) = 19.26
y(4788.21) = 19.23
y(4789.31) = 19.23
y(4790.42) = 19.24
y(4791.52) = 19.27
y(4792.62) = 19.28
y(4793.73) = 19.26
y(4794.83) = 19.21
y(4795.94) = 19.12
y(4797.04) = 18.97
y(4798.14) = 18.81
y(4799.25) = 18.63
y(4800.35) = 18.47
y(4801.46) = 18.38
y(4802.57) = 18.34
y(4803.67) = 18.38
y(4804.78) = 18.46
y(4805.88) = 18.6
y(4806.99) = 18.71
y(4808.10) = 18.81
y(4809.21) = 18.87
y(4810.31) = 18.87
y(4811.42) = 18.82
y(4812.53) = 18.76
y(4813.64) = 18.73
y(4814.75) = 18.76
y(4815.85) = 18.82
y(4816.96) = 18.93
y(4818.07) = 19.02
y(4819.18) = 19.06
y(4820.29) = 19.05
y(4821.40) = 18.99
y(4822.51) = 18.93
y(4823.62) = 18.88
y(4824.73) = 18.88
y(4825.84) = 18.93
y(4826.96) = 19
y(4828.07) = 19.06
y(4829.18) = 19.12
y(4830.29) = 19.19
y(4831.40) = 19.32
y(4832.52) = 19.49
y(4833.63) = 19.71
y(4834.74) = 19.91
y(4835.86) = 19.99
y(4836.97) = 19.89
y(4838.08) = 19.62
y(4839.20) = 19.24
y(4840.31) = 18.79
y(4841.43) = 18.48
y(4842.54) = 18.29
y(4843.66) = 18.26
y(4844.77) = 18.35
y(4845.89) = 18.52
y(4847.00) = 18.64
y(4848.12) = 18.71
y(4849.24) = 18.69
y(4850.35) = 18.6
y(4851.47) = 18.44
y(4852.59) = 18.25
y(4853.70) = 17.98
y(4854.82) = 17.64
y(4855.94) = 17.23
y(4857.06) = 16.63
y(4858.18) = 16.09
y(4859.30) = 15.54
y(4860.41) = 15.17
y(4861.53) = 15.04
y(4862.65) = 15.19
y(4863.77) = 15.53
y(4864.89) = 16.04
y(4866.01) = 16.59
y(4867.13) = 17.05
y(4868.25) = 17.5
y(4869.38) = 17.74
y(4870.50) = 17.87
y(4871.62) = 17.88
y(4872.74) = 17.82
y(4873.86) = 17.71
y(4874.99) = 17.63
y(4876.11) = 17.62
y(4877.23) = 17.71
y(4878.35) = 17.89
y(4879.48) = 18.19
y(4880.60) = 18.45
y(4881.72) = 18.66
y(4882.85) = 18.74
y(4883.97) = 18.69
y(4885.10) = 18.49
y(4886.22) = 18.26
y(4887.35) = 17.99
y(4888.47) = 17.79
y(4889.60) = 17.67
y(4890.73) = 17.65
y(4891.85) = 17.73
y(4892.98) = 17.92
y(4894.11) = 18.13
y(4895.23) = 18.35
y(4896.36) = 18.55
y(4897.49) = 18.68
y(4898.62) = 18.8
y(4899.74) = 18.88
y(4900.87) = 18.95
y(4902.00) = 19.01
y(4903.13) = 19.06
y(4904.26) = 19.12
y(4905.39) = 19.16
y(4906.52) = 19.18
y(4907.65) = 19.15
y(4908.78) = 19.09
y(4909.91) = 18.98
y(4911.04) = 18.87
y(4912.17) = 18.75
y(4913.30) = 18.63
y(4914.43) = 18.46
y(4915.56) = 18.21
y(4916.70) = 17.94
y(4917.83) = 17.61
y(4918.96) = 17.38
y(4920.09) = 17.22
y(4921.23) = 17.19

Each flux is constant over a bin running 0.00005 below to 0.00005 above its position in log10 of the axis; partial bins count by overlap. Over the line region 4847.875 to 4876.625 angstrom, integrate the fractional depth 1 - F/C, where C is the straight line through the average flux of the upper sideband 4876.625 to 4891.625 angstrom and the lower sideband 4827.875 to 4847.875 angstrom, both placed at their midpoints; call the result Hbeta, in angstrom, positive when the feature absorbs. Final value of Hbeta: 2.3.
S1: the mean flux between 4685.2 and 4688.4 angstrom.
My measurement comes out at 18.3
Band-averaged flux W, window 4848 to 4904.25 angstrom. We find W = 17.7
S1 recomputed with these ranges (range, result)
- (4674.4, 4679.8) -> 19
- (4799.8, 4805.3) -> 18.4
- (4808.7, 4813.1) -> 18.8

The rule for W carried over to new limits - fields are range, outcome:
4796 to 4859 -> 18.7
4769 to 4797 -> 19.3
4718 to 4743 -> 18.9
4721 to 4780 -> 18.9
